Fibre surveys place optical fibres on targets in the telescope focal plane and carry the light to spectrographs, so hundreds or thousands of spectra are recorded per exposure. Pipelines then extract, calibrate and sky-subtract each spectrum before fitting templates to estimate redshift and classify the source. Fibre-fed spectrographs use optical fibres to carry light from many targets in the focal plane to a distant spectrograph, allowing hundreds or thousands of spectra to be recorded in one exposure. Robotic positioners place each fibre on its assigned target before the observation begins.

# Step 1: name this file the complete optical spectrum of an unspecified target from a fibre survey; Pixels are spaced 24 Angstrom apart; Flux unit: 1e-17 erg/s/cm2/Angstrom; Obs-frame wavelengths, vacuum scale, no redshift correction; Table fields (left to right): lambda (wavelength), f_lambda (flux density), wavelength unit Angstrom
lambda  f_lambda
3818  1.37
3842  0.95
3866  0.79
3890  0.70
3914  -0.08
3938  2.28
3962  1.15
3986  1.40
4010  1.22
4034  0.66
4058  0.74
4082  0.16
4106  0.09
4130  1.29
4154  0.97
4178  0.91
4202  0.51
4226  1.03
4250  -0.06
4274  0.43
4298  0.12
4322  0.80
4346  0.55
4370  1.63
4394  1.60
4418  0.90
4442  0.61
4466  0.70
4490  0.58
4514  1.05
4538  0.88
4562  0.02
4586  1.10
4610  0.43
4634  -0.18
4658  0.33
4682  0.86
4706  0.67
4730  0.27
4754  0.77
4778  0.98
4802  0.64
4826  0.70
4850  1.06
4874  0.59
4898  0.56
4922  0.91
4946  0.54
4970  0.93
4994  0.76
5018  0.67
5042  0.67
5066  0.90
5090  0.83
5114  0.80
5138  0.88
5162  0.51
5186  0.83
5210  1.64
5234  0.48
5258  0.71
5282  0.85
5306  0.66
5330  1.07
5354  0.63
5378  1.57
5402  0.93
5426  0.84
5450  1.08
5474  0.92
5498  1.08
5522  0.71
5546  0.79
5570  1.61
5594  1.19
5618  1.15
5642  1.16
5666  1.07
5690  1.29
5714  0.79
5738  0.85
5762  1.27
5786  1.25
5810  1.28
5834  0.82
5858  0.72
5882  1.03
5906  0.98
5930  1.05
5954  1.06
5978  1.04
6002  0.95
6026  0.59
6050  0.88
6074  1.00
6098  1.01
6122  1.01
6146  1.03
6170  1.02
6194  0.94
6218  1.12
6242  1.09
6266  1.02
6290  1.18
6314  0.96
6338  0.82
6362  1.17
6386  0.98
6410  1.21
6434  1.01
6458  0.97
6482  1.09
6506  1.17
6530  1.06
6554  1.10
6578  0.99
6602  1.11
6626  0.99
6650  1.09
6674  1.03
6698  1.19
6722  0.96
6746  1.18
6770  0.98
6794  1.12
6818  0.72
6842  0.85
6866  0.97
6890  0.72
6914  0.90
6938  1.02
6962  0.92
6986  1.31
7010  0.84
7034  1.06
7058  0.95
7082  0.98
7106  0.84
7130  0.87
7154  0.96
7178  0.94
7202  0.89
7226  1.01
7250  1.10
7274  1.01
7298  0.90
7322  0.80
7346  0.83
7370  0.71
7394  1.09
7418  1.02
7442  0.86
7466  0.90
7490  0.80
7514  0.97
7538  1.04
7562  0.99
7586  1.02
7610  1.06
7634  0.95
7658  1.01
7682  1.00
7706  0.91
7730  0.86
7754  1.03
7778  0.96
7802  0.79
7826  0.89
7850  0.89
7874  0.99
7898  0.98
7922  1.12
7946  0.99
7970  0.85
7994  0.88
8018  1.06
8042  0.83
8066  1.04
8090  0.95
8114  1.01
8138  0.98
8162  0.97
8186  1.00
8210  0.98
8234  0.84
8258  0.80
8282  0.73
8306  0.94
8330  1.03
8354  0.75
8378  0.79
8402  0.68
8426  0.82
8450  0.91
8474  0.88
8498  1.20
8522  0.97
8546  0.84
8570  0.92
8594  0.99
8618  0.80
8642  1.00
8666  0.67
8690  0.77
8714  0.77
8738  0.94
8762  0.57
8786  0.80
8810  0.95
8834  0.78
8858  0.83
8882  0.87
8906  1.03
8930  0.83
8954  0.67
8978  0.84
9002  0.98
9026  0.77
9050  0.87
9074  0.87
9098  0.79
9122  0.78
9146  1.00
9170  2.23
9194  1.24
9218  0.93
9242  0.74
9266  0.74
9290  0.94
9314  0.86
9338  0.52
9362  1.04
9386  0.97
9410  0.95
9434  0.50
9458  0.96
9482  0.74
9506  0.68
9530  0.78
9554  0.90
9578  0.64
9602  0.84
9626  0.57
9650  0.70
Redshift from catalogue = 0.396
